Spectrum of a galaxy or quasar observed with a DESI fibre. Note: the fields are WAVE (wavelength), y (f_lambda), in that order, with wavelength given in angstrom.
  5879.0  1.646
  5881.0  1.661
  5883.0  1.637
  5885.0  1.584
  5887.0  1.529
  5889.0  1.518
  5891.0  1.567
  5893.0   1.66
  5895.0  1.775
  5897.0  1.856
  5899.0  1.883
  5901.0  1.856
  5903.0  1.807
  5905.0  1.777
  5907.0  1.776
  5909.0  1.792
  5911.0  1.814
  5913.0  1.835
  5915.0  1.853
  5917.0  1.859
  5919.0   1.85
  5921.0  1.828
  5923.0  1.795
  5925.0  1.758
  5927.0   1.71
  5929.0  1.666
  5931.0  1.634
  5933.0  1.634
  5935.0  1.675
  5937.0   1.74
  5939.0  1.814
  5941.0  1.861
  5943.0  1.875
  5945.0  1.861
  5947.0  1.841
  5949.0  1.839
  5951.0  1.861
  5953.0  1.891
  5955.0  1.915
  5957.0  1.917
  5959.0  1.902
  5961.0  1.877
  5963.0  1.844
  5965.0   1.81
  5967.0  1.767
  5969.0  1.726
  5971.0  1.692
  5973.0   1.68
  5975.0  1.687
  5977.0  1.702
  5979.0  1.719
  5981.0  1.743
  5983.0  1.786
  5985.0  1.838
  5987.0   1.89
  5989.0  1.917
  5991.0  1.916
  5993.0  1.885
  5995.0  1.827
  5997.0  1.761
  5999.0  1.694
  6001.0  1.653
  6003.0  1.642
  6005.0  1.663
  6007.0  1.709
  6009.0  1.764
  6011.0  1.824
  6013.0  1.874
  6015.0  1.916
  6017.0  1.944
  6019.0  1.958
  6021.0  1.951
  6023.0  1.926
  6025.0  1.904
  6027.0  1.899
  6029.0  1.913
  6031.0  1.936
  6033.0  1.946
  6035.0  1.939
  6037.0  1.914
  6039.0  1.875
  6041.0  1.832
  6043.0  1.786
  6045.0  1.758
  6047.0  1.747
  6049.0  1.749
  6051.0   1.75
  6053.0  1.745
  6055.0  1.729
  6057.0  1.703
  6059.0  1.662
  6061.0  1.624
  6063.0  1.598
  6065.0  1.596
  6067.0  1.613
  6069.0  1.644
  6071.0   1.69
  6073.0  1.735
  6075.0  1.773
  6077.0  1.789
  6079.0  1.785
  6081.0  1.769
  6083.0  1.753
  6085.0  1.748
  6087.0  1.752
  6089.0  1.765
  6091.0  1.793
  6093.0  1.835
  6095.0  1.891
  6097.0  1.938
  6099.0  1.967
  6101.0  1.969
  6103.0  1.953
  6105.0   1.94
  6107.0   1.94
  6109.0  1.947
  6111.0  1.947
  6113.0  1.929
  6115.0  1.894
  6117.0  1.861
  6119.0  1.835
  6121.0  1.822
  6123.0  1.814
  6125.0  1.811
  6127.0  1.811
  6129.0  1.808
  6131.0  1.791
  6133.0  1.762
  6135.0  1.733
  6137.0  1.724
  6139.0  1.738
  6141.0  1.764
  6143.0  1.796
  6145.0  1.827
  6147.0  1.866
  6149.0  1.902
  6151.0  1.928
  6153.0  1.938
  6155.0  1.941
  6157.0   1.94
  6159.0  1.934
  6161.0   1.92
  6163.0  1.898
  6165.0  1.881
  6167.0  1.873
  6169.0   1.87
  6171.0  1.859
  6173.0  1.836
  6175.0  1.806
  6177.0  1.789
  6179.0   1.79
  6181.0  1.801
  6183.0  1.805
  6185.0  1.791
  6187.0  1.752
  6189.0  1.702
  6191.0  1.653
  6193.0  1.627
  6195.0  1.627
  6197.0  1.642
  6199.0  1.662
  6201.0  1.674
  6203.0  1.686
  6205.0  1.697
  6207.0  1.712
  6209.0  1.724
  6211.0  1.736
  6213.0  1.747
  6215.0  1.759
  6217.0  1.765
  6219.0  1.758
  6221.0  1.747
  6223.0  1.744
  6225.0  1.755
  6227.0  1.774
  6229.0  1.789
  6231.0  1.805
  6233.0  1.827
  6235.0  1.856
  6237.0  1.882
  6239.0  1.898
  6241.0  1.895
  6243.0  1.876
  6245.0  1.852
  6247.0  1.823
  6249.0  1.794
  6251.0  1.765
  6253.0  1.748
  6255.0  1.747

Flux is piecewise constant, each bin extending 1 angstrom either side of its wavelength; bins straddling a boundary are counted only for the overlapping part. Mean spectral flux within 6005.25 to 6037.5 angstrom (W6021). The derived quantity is 1.89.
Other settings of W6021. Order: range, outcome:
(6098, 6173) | 1.87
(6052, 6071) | 1.66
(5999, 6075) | 1.79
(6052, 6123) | 1.8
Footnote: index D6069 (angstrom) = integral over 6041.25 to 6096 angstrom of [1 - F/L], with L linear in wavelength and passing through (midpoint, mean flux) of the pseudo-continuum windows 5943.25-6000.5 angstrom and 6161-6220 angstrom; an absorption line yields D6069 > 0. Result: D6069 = 1.7 angstrom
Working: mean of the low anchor 1.81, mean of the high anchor 1.76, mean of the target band 1.73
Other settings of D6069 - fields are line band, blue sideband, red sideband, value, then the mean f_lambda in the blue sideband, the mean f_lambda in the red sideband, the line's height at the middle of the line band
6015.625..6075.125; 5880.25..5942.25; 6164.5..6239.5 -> -1.5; 1.74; 1.76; 1.75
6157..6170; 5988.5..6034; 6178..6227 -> -1.1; 1.84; 1.72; 1.75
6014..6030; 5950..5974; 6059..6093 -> -1.4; 1.82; 1.72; 1.77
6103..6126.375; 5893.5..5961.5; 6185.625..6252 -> -1.5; 1.81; 1.76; 1.78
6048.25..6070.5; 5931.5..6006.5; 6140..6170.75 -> 2.0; 1.79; 1.88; 1.84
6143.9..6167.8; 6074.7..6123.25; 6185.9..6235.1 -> -1.5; 1.86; 1.73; 1.79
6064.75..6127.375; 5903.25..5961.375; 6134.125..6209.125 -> -0.9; 1.81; 1.79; 1.8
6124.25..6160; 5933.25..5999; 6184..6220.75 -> -2.1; 1.81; 1.71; 1.73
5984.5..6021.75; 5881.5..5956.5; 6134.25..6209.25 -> -0.9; 1.77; 1.79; 1.78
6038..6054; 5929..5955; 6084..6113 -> 0.6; 1.79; 1.89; 1.86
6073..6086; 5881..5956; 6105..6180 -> 0.4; 1.77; 1.85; 1.83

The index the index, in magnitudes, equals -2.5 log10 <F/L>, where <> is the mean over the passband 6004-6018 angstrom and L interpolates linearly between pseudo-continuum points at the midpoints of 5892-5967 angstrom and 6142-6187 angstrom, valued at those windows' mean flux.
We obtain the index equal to 0.01 mag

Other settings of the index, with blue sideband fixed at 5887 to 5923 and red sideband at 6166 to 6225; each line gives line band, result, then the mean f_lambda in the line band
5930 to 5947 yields 0.00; 1.77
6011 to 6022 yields -0.09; 1.92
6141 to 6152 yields -0.06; 1.85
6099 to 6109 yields -0.12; 1.95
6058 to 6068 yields 0.09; 1.62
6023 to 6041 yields -0.09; 1.91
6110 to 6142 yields -0.04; 1.82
